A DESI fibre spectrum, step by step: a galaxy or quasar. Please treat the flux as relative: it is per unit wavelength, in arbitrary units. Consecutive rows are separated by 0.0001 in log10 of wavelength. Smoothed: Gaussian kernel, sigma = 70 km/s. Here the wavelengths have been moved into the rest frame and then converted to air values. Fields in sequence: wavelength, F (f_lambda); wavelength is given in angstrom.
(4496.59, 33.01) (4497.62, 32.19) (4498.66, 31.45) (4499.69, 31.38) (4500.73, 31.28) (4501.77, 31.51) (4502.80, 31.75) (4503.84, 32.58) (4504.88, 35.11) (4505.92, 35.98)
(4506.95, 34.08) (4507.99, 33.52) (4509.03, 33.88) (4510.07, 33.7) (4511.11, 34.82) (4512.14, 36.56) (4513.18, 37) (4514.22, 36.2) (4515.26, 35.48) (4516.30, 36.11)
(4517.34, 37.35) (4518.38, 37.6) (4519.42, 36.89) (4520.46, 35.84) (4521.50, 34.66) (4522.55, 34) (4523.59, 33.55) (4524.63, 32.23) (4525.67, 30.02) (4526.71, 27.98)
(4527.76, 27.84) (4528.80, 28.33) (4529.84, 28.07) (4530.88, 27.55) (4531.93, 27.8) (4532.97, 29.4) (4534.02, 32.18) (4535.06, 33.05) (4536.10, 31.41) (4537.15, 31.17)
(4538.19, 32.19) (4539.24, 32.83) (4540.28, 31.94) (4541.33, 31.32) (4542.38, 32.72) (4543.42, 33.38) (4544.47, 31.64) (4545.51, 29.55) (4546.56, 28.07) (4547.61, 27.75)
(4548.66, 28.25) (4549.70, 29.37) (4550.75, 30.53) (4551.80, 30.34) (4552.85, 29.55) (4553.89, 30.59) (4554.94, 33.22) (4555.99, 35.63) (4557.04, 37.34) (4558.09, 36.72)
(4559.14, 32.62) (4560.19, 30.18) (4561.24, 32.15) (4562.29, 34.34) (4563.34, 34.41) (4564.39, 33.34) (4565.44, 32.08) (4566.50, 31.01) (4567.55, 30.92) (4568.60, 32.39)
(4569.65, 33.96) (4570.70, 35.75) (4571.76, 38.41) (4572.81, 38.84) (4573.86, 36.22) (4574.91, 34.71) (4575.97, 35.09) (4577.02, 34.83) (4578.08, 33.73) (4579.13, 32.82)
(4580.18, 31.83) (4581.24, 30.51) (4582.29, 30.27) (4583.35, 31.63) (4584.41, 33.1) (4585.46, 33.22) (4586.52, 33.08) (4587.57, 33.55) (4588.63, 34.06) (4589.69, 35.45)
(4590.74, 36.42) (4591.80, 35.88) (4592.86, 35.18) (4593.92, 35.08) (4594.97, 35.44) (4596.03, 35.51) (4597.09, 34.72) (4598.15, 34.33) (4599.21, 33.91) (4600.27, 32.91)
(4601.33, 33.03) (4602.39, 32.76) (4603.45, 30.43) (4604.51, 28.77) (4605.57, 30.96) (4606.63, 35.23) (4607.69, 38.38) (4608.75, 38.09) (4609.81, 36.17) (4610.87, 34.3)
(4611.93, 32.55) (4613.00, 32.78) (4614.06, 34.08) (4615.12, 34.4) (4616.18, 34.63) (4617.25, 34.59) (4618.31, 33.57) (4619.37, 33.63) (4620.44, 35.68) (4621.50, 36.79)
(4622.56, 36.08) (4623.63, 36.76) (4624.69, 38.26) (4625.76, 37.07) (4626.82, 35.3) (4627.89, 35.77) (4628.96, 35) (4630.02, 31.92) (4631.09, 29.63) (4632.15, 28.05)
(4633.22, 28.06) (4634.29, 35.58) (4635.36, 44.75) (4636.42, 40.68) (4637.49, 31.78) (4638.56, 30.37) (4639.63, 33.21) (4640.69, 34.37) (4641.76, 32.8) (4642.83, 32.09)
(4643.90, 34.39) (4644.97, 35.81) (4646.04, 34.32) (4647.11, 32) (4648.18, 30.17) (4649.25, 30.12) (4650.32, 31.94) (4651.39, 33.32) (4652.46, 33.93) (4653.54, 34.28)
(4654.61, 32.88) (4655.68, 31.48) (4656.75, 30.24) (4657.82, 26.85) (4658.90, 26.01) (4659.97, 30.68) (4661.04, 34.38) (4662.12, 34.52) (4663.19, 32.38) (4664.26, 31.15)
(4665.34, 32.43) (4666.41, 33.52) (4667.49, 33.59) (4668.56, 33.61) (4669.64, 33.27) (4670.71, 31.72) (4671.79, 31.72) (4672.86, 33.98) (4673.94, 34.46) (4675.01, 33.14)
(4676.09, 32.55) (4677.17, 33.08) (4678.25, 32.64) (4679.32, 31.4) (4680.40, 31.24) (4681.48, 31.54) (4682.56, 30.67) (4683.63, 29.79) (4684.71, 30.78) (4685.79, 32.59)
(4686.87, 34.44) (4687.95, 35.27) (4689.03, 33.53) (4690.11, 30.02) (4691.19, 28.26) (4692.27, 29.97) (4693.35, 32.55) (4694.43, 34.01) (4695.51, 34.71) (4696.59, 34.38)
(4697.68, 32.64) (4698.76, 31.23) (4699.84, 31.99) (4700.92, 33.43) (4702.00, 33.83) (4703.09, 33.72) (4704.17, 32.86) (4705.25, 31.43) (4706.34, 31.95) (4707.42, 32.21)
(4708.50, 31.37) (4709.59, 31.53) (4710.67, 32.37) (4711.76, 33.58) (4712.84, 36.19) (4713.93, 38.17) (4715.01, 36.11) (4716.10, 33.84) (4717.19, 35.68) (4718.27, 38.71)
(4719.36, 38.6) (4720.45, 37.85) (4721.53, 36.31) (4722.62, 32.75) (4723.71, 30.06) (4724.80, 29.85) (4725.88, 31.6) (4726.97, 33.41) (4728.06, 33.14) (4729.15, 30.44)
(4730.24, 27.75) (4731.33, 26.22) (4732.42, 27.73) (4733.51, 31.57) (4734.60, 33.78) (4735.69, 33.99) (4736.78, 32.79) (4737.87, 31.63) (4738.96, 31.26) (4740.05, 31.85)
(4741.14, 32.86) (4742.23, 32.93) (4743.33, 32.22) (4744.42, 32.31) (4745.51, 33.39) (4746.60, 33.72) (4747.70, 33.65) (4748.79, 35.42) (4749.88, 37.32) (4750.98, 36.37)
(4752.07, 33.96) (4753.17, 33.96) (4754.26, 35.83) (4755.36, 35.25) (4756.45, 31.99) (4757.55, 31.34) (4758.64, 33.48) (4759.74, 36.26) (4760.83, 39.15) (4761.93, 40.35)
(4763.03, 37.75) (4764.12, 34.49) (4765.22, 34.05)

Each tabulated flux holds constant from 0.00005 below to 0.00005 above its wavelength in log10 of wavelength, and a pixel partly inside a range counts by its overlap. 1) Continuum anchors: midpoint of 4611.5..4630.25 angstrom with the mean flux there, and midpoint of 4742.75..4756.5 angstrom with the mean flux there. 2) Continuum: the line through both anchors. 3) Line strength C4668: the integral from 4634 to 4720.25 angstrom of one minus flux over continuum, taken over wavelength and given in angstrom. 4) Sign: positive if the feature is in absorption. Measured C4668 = 4.1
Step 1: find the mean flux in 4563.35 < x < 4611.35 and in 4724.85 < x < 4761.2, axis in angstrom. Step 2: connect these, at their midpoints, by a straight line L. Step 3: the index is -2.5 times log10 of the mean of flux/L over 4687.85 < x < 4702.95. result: 0.02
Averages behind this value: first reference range 34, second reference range 32.9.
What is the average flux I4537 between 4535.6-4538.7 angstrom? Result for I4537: 31.6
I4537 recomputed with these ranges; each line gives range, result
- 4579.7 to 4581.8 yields 31.1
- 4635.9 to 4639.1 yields 34.2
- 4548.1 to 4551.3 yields 29.4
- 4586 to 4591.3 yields 34.5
